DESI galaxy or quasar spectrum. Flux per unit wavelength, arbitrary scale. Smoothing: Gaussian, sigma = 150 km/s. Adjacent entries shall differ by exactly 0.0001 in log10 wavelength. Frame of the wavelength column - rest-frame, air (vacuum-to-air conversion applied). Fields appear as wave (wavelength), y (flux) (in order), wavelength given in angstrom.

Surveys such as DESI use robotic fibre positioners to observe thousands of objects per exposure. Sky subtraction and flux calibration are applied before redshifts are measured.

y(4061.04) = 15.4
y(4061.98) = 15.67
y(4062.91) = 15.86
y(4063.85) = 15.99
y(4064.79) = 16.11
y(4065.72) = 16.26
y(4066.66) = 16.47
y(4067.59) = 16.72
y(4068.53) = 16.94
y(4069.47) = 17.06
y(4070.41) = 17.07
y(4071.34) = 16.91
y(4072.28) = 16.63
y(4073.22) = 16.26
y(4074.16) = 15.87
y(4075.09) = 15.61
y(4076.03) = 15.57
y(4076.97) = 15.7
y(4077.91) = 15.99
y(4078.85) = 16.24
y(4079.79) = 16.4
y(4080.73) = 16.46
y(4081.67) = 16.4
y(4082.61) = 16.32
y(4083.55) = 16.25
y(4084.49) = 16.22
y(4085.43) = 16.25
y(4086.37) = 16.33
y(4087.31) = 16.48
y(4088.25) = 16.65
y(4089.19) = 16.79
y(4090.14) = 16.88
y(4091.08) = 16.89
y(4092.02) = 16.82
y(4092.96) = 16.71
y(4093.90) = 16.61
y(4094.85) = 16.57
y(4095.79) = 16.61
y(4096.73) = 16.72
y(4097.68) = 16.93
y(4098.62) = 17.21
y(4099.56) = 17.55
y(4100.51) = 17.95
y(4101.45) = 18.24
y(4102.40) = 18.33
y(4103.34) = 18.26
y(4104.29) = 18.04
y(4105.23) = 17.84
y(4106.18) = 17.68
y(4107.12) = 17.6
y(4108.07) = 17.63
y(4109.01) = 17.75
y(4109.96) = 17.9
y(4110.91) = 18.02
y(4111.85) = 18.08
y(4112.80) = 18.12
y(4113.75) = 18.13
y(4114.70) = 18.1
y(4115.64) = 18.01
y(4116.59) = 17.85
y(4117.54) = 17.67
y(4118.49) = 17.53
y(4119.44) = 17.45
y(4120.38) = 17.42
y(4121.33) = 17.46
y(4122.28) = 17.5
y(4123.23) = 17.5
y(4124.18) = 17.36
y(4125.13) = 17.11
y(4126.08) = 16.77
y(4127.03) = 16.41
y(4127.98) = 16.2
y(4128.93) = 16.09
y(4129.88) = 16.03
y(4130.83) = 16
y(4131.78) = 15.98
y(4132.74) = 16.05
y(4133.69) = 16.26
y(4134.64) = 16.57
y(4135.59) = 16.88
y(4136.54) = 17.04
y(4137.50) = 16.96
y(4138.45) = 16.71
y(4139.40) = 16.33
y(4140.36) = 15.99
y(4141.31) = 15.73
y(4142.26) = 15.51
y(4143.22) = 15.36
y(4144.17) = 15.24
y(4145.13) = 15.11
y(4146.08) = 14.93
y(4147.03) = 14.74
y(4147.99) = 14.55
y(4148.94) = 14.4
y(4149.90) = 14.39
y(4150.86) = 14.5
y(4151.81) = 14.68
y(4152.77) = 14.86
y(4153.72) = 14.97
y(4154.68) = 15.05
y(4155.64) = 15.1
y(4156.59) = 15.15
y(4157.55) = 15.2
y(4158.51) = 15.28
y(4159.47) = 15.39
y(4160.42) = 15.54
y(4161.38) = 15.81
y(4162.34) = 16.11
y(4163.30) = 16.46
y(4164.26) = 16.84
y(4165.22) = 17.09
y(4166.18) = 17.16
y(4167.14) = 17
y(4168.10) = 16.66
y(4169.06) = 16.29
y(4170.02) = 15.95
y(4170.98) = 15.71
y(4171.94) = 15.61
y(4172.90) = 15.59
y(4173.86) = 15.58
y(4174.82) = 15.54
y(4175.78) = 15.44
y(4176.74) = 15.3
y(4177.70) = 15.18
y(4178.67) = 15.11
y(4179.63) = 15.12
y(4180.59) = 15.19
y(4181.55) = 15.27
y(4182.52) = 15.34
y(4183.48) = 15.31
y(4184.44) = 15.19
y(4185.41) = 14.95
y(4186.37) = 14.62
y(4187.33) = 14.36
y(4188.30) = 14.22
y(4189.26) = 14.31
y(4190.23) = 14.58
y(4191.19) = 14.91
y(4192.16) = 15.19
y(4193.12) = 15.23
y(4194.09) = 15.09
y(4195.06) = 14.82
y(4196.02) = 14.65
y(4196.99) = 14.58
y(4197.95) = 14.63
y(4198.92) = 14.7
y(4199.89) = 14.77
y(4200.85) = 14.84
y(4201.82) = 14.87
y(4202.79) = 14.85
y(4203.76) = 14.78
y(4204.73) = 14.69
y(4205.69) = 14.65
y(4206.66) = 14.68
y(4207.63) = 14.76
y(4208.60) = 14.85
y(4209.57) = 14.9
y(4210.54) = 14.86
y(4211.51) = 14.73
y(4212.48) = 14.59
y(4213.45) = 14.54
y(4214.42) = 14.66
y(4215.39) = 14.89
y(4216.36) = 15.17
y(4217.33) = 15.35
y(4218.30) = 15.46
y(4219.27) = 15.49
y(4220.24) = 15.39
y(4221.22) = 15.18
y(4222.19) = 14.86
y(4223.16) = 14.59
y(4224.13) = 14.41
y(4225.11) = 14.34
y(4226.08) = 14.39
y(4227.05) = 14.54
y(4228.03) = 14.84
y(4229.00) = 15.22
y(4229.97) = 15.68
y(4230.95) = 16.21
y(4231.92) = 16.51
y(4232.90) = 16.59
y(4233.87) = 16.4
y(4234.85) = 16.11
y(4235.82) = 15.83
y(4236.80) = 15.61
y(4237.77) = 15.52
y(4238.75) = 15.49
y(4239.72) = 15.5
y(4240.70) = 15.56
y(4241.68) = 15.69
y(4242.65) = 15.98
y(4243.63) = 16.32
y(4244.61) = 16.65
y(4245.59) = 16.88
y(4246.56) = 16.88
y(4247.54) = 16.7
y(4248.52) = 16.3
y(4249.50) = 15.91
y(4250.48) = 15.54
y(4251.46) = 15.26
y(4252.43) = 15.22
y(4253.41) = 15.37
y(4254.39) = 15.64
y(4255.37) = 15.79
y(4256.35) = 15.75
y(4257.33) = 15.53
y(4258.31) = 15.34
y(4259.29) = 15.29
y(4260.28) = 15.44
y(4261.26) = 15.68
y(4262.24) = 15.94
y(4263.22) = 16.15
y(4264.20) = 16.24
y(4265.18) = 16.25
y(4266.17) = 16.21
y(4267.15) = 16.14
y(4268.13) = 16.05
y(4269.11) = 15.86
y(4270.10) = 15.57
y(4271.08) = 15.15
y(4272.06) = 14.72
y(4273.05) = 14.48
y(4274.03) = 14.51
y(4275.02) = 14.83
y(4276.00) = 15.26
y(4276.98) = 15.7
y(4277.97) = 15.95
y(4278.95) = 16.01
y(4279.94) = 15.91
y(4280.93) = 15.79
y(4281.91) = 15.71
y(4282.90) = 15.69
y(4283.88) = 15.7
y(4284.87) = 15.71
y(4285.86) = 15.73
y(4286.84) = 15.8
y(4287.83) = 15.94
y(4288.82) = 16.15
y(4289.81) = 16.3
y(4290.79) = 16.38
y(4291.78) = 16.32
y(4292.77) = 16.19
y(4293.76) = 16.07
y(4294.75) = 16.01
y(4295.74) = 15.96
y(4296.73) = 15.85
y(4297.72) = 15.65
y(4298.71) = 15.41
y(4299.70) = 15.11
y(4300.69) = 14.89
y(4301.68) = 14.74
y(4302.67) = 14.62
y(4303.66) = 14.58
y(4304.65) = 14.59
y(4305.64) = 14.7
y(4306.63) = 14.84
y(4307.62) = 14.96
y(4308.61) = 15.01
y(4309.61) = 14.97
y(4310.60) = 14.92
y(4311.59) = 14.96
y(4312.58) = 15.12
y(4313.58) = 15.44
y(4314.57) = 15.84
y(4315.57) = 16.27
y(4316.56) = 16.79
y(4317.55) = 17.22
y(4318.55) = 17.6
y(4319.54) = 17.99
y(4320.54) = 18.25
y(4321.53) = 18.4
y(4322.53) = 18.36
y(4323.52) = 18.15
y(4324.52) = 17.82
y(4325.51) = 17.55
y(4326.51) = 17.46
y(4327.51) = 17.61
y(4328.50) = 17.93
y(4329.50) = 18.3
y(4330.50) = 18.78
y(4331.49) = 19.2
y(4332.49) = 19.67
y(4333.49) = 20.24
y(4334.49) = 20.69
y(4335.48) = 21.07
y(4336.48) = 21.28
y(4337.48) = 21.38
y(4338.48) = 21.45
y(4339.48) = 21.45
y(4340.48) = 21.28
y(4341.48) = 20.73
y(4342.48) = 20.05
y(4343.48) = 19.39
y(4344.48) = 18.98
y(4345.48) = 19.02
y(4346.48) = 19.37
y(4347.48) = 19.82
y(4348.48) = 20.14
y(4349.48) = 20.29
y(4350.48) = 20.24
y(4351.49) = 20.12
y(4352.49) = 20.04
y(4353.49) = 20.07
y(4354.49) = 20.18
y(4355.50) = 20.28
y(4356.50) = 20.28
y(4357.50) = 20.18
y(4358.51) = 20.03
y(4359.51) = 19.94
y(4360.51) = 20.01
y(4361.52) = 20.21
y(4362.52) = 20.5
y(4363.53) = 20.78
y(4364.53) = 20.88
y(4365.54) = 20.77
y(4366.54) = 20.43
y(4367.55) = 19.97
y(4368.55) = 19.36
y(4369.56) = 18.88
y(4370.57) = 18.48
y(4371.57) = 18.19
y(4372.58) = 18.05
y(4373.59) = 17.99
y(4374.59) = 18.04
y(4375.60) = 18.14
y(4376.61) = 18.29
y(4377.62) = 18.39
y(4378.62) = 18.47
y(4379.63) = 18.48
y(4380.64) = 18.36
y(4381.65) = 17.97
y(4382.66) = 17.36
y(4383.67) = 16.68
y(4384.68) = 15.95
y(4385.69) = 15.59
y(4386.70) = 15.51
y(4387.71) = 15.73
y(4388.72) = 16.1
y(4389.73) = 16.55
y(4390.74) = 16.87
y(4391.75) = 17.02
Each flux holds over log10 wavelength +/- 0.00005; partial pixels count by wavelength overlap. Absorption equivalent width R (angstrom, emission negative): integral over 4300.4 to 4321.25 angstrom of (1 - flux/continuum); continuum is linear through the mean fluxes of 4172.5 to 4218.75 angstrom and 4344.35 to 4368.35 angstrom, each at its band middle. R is 3.3 angstrom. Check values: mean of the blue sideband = 14.9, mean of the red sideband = 20.1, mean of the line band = 15.7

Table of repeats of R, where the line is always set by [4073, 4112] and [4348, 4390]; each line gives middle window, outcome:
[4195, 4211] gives 2.7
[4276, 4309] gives 5.0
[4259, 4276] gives 2.4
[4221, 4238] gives 2.4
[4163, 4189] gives 2.8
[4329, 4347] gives -1.4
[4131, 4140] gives 0.4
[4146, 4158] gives 1.8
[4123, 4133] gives 0.4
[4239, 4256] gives 1.9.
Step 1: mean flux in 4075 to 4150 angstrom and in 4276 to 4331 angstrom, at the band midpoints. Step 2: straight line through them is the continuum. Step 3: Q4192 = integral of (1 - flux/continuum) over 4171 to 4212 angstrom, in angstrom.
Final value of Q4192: 3.8 angstrom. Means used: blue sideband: 16.7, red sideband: 16.2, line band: 15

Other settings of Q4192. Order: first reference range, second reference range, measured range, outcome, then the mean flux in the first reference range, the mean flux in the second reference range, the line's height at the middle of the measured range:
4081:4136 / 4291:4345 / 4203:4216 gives 1.9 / 17.1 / 17.4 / 17.2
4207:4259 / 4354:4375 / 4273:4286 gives 1.1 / 15.5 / 19.7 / 17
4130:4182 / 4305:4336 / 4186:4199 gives 1.1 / 15.7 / 17.3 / 16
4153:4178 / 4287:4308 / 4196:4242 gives 1.7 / 15.8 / 15.5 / 15.7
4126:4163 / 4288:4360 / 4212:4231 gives 1.9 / 15.6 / 17.9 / 16.6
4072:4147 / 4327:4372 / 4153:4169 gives 1.4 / 16.8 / 20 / 17.5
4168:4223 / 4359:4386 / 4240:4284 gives 1.8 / 15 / 18.8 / 16.4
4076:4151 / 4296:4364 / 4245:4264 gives 2.0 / 16.7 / 18.2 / 17.7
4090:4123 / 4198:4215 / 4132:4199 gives 1.8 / 17.6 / 14.7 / 15.9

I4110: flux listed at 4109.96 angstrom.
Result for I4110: 17.9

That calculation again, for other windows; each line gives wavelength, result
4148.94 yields 14.4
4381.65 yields 17.97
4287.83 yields 15.94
